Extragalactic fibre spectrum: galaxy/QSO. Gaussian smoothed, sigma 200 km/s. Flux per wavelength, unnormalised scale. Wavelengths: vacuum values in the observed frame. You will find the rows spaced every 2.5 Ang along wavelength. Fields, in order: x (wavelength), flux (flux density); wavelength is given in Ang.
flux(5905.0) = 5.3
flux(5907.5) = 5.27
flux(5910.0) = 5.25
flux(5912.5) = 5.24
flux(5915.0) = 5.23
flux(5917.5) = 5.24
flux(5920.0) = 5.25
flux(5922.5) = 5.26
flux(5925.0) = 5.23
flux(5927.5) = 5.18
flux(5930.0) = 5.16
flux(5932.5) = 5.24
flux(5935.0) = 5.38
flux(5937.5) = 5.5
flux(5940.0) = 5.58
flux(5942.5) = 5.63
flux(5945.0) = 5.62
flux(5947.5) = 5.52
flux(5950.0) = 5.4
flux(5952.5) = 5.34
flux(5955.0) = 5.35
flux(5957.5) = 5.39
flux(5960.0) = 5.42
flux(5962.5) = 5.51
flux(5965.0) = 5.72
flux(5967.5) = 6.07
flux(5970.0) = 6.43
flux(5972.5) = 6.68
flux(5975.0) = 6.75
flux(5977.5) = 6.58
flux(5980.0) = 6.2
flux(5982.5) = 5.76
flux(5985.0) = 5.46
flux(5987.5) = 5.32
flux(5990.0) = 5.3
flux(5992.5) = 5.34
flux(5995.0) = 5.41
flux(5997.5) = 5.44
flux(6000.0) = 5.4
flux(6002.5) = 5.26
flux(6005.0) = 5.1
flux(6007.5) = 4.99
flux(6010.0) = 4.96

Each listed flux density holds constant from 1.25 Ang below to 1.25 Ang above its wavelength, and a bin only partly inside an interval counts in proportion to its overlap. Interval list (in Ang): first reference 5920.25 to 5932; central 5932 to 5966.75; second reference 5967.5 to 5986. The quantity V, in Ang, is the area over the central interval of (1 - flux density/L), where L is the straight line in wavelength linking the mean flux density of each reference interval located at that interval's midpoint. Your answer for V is 1.2 Ang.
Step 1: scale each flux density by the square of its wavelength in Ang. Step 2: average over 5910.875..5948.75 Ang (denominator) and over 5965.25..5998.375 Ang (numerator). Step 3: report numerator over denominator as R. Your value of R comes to 1.12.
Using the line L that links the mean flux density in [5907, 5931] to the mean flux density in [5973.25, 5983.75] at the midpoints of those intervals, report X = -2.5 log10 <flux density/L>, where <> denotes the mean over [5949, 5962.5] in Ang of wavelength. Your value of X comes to 0.101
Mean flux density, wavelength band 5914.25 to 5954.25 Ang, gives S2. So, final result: 5.36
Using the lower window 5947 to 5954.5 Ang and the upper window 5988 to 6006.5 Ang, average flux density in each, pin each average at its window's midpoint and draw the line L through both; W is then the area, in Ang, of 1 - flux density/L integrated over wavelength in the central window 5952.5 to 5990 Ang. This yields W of -3.49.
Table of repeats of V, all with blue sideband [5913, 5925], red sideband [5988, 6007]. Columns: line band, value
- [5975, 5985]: -1.6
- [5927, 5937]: 0.0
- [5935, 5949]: -0.8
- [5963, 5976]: -2.4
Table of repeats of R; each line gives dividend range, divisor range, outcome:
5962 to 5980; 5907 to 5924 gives 1.22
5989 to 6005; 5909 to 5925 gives 1.05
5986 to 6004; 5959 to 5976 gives 0.89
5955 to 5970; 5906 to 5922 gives 1.10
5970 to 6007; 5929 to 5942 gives 1.08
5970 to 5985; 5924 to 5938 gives 1.22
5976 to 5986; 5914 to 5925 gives 1.17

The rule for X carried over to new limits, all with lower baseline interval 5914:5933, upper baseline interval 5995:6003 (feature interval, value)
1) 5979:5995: -0.04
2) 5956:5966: -0.04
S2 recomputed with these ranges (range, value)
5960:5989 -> 6.01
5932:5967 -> 5.49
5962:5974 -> 6.13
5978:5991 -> 5.67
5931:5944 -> 5.46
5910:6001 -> 5.57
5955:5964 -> 5.44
